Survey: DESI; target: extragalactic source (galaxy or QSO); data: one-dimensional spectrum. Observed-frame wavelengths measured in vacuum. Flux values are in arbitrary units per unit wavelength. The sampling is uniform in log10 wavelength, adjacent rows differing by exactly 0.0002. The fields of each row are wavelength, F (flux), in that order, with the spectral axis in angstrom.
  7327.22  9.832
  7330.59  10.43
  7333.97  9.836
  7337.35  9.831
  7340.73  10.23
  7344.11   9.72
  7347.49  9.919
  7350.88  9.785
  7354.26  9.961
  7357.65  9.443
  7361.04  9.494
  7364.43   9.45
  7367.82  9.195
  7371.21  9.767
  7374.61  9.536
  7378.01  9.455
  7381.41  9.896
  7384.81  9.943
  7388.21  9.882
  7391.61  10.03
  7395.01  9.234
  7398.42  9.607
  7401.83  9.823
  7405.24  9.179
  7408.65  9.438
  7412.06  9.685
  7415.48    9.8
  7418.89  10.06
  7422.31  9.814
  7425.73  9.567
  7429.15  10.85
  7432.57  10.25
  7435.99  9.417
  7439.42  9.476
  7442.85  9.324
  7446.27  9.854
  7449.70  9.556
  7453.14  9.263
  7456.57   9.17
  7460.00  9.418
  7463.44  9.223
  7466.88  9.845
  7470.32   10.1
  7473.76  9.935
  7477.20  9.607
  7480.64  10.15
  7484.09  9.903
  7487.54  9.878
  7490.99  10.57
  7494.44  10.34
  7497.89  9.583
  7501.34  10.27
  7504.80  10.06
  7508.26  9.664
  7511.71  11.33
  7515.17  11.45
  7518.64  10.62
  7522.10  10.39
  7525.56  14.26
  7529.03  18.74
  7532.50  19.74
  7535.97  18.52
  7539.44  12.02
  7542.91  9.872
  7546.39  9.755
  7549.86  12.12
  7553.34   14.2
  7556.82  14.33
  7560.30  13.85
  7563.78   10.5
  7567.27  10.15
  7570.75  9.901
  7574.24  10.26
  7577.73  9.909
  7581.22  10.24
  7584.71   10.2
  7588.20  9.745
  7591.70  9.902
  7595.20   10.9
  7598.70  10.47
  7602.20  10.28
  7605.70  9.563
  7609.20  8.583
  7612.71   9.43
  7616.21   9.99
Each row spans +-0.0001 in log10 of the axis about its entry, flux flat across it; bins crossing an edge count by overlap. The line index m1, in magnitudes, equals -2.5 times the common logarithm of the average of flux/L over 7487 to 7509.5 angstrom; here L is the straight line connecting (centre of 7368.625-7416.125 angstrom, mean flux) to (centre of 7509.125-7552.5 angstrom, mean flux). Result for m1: 0.22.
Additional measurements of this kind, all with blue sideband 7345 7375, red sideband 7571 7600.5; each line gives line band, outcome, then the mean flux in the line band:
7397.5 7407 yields 0.02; 9.53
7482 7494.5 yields -0.02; 10.1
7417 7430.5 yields -0.03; 10.1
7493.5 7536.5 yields -0.25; 12.6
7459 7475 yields 0.02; 9.71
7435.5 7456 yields 0.04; 9.47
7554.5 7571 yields -0.18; 12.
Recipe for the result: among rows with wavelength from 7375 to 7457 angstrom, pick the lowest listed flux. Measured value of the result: 9.17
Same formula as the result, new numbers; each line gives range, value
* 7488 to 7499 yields 9.583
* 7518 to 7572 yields 9.755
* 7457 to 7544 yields 9.223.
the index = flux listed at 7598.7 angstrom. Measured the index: 10.47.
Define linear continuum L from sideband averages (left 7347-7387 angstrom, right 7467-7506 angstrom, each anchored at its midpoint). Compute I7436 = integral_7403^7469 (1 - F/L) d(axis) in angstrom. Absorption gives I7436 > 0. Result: 1.5 angstrom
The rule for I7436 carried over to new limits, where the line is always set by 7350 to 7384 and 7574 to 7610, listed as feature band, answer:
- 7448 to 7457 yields 0.38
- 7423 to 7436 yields -0.48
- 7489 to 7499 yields -0.35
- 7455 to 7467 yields 0.52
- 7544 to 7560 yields -4.25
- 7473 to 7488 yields -0.11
